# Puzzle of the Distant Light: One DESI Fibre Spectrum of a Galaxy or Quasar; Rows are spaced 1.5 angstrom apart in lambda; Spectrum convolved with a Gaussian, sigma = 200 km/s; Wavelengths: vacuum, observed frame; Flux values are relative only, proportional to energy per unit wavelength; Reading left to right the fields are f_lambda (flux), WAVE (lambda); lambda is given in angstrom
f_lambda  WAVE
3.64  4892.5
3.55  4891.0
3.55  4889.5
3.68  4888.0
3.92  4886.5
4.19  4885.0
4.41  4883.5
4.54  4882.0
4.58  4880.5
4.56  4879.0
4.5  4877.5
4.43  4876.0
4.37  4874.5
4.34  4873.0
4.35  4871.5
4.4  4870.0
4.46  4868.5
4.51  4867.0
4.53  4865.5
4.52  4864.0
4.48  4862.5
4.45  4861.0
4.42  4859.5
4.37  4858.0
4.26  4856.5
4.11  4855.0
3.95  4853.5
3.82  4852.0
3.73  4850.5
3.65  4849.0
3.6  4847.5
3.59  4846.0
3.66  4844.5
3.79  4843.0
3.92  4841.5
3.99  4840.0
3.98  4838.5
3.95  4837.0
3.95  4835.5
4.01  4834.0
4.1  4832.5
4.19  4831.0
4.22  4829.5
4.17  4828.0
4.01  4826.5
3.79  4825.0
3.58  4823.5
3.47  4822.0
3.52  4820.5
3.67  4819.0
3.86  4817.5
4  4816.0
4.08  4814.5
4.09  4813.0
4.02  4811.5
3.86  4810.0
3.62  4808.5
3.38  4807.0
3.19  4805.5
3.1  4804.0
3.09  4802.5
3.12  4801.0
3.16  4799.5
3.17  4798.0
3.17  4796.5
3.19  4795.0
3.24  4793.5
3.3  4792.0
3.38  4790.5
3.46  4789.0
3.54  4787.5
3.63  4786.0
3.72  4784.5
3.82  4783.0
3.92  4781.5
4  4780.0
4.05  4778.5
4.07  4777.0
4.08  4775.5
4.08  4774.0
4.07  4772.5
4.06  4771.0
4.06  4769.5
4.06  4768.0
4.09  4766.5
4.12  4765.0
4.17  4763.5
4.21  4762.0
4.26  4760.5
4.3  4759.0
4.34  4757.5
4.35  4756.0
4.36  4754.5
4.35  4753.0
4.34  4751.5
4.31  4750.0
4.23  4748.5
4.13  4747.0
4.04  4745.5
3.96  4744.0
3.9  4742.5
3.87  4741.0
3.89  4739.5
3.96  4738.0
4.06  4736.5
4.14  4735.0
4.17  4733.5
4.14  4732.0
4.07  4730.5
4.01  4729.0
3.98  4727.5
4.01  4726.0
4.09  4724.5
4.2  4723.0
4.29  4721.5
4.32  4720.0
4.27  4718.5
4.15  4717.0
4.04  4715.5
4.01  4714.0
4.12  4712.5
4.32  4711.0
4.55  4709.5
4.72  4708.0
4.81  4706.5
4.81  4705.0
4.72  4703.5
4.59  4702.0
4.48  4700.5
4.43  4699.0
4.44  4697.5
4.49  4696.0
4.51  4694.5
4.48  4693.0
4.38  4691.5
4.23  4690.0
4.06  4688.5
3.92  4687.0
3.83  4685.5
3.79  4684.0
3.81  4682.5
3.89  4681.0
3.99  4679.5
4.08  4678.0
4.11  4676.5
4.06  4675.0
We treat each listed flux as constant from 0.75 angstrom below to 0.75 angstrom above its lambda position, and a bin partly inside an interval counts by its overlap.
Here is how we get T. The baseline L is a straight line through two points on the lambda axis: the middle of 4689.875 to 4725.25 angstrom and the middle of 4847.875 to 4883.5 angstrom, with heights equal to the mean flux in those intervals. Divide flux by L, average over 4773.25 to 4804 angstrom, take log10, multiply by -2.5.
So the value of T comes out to 0.22 mag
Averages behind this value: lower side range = 4.4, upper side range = 4.31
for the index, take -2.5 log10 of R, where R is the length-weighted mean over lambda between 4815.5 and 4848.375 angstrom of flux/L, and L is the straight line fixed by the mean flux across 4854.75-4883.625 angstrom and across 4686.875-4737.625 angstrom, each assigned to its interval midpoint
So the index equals 0.14 mag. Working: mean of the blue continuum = 4.3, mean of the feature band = 3.86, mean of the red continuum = 4.44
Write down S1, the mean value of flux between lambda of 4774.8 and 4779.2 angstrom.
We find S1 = 4.07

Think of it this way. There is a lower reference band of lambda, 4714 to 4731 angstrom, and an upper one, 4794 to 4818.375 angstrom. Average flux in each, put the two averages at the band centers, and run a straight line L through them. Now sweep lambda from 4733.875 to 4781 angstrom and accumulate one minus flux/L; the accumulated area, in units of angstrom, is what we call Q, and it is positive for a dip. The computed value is -3.2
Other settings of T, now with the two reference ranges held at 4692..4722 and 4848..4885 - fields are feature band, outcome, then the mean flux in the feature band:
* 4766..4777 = 0.080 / 4.07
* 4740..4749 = 0.101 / 4.01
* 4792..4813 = 0.284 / 3.36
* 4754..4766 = 0.033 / 4.26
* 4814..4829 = 0.141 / 3.82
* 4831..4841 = 0.085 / 4.01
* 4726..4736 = 0.085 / 4.08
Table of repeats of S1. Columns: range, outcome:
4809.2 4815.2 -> 4.01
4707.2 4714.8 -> 4.35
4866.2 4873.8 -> 4.41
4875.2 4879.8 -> 4.5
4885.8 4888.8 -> 3.79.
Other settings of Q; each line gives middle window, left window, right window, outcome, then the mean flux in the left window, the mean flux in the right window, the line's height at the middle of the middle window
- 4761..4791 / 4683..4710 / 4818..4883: 2.19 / 4.4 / 4.1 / 4.25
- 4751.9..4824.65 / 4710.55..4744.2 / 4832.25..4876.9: 5.70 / 4.09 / 4.12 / 4.1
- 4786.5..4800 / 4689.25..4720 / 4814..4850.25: 2.46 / 4.42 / 3.86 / 4.03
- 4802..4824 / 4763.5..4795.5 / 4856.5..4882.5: 2.25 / 3.82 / 4.45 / 4.06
